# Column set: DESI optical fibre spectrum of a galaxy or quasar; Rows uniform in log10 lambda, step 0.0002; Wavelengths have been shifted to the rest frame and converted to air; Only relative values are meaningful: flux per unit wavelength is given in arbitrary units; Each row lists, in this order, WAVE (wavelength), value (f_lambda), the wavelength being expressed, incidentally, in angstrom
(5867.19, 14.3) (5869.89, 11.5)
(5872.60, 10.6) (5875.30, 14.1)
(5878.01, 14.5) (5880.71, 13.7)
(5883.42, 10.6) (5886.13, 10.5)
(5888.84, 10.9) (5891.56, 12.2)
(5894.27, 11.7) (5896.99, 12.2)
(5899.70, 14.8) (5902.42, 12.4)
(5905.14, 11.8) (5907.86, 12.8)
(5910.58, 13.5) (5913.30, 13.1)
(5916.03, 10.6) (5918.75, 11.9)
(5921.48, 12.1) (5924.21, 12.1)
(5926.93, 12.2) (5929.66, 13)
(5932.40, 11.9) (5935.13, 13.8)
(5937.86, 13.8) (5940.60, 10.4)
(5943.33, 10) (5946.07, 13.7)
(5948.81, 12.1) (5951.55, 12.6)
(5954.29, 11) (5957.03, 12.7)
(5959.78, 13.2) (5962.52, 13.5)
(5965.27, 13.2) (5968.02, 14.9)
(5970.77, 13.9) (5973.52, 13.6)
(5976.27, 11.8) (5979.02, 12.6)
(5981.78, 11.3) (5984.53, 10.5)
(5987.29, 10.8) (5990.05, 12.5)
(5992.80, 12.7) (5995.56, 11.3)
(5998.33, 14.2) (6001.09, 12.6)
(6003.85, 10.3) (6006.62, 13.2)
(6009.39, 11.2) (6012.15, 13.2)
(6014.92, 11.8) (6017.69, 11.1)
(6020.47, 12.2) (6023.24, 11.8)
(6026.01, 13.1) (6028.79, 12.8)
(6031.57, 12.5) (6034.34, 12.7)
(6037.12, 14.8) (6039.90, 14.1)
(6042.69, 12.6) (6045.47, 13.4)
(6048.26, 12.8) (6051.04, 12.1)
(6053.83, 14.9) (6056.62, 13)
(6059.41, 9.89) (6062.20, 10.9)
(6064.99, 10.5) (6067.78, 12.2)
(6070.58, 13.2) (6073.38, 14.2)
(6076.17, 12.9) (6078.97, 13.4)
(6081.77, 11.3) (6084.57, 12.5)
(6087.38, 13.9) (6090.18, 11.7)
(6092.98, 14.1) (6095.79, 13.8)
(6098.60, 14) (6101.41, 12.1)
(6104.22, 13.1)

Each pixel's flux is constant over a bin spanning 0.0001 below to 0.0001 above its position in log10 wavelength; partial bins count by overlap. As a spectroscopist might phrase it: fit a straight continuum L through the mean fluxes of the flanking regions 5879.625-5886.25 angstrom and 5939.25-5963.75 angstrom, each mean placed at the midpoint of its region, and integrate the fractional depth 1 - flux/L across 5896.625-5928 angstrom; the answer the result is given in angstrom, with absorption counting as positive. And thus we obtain -1.5 angstrom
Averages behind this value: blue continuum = 11.7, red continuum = 12.1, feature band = 12.5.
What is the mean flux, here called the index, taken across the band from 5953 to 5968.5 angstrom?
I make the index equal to 13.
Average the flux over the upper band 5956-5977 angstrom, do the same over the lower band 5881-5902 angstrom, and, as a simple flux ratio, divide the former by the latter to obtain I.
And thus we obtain 1.12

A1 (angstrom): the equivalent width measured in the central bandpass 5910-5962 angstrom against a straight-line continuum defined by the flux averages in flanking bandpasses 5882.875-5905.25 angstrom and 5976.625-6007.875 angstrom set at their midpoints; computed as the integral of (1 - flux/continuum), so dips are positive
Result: -1.5 angstrom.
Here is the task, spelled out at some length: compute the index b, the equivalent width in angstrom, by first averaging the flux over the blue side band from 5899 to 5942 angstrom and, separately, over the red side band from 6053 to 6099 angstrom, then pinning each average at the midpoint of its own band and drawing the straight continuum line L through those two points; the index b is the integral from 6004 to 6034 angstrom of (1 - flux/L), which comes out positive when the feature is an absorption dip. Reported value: 0.9 angstrom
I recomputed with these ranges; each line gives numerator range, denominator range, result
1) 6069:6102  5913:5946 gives 1.08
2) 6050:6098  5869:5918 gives 1.03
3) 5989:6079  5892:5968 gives 1.00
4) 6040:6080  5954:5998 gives 1.01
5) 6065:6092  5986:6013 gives 1.04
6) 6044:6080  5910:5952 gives 1.02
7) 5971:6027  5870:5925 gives 0.99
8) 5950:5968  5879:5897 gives 1.10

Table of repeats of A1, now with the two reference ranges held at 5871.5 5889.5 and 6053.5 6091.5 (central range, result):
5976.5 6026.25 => 1.34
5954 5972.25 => -1.55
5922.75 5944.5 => 0.16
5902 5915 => -0.49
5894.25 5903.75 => -0.55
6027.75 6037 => -0.45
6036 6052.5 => -1.22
